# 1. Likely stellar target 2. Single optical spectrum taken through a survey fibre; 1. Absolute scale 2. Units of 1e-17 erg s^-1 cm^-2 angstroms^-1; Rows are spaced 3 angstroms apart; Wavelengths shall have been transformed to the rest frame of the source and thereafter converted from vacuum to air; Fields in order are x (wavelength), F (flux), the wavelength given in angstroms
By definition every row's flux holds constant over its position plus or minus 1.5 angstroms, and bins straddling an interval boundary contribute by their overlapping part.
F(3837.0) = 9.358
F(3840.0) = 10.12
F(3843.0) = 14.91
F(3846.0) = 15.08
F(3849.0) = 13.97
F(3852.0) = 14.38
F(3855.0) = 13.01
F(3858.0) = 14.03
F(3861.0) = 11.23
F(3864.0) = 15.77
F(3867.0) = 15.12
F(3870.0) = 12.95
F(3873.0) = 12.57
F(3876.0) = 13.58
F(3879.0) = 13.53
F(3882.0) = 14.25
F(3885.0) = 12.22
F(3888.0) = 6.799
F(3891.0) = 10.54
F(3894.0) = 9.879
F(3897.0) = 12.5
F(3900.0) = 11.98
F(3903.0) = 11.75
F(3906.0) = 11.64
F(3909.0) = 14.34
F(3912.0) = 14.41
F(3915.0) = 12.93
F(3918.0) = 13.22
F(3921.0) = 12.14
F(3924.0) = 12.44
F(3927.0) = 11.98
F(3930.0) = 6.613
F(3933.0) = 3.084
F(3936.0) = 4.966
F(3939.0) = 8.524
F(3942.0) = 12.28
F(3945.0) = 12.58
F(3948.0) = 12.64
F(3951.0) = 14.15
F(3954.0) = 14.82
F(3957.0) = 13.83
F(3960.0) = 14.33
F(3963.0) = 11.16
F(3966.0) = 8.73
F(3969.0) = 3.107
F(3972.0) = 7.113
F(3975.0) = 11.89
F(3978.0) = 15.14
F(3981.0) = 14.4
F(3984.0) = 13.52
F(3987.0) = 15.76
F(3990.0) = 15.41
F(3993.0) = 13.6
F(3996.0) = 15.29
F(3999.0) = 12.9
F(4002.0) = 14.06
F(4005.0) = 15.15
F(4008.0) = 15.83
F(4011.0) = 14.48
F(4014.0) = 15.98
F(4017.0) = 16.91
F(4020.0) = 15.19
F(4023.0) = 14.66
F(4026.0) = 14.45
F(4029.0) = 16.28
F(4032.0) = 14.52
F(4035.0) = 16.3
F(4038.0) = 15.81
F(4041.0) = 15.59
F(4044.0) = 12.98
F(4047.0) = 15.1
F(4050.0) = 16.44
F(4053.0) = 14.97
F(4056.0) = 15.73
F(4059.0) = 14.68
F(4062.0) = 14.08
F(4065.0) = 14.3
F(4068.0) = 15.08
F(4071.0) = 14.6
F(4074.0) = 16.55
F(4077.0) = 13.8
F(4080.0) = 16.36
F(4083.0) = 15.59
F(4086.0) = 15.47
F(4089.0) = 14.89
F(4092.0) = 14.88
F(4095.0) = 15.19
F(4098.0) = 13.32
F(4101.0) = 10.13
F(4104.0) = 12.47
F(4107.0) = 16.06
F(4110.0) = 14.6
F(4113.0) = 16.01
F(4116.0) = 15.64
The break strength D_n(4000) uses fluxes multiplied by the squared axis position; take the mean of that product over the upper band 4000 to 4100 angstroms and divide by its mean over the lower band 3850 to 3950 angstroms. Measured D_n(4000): 1.4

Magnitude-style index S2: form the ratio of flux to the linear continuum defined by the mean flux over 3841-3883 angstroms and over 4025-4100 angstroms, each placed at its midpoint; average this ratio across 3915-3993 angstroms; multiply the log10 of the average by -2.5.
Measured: 0.25 mag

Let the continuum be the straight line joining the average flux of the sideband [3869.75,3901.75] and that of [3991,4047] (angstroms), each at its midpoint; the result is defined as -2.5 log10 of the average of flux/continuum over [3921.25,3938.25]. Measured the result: 0.49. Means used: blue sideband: 11.8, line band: 8.17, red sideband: 15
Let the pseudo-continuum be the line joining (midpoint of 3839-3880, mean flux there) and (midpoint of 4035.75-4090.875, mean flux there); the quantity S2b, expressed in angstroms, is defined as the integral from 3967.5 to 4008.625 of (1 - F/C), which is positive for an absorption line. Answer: 4.4 angstroms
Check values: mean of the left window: 13.6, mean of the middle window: 13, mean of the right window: 15.1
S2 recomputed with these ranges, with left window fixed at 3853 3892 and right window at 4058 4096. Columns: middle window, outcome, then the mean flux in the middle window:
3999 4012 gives -0.03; 14.7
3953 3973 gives 0.30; 10.4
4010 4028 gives -0.07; 15.3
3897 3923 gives 0.04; 12.8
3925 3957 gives 0.29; 10.4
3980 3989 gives -0.05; 14.6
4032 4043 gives -0.07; 15.6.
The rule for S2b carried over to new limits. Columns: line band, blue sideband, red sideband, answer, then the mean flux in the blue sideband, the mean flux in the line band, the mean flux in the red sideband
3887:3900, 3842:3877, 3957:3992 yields 2.9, 13.9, 10.3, 12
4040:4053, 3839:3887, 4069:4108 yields -0.6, 13.5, 15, 14.5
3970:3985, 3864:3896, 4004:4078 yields 2.1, 12.3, 12.1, 15.2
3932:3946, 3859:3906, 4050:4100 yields 5.1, 12.3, 8.32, 15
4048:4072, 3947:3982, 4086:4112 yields -2.9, 11.7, 15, 14.1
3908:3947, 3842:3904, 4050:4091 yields 8.0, 12.9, 10.7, 15.1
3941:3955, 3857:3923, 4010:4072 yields 0.3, 12.6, 13.3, 15.2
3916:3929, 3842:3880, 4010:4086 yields 1.9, 13.8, 12.2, 15.2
